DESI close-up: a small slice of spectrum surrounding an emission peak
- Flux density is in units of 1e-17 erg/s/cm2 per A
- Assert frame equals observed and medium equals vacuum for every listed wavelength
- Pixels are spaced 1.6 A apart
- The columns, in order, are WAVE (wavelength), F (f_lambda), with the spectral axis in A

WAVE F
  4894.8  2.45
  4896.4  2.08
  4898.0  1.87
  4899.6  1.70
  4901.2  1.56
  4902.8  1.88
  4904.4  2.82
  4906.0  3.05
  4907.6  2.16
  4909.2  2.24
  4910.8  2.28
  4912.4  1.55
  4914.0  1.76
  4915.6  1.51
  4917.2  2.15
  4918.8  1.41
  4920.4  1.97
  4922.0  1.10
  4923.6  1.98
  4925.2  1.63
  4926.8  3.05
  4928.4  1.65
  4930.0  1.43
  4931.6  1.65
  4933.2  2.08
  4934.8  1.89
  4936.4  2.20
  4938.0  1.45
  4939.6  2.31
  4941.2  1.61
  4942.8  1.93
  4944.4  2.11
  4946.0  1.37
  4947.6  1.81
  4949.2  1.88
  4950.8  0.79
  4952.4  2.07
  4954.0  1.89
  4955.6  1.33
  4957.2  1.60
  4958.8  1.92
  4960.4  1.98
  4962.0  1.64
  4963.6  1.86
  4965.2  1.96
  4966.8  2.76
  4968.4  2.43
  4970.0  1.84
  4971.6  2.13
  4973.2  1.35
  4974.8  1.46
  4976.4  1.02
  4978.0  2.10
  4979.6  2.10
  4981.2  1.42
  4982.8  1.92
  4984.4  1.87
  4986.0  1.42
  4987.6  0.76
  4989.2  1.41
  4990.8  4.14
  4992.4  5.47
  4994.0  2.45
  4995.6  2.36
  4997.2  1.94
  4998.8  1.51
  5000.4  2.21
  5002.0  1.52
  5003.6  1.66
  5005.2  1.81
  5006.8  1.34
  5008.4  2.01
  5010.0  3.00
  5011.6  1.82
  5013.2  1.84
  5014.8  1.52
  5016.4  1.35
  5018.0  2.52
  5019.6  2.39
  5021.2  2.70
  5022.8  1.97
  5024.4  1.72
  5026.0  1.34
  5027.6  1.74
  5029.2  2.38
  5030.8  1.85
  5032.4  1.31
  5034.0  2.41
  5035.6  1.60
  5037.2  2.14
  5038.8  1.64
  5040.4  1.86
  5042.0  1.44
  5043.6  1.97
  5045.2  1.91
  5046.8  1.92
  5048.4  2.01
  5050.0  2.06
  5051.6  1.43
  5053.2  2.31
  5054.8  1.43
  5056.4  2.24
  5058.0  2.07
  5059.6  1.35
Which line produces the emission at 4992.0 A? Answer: Hgamma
